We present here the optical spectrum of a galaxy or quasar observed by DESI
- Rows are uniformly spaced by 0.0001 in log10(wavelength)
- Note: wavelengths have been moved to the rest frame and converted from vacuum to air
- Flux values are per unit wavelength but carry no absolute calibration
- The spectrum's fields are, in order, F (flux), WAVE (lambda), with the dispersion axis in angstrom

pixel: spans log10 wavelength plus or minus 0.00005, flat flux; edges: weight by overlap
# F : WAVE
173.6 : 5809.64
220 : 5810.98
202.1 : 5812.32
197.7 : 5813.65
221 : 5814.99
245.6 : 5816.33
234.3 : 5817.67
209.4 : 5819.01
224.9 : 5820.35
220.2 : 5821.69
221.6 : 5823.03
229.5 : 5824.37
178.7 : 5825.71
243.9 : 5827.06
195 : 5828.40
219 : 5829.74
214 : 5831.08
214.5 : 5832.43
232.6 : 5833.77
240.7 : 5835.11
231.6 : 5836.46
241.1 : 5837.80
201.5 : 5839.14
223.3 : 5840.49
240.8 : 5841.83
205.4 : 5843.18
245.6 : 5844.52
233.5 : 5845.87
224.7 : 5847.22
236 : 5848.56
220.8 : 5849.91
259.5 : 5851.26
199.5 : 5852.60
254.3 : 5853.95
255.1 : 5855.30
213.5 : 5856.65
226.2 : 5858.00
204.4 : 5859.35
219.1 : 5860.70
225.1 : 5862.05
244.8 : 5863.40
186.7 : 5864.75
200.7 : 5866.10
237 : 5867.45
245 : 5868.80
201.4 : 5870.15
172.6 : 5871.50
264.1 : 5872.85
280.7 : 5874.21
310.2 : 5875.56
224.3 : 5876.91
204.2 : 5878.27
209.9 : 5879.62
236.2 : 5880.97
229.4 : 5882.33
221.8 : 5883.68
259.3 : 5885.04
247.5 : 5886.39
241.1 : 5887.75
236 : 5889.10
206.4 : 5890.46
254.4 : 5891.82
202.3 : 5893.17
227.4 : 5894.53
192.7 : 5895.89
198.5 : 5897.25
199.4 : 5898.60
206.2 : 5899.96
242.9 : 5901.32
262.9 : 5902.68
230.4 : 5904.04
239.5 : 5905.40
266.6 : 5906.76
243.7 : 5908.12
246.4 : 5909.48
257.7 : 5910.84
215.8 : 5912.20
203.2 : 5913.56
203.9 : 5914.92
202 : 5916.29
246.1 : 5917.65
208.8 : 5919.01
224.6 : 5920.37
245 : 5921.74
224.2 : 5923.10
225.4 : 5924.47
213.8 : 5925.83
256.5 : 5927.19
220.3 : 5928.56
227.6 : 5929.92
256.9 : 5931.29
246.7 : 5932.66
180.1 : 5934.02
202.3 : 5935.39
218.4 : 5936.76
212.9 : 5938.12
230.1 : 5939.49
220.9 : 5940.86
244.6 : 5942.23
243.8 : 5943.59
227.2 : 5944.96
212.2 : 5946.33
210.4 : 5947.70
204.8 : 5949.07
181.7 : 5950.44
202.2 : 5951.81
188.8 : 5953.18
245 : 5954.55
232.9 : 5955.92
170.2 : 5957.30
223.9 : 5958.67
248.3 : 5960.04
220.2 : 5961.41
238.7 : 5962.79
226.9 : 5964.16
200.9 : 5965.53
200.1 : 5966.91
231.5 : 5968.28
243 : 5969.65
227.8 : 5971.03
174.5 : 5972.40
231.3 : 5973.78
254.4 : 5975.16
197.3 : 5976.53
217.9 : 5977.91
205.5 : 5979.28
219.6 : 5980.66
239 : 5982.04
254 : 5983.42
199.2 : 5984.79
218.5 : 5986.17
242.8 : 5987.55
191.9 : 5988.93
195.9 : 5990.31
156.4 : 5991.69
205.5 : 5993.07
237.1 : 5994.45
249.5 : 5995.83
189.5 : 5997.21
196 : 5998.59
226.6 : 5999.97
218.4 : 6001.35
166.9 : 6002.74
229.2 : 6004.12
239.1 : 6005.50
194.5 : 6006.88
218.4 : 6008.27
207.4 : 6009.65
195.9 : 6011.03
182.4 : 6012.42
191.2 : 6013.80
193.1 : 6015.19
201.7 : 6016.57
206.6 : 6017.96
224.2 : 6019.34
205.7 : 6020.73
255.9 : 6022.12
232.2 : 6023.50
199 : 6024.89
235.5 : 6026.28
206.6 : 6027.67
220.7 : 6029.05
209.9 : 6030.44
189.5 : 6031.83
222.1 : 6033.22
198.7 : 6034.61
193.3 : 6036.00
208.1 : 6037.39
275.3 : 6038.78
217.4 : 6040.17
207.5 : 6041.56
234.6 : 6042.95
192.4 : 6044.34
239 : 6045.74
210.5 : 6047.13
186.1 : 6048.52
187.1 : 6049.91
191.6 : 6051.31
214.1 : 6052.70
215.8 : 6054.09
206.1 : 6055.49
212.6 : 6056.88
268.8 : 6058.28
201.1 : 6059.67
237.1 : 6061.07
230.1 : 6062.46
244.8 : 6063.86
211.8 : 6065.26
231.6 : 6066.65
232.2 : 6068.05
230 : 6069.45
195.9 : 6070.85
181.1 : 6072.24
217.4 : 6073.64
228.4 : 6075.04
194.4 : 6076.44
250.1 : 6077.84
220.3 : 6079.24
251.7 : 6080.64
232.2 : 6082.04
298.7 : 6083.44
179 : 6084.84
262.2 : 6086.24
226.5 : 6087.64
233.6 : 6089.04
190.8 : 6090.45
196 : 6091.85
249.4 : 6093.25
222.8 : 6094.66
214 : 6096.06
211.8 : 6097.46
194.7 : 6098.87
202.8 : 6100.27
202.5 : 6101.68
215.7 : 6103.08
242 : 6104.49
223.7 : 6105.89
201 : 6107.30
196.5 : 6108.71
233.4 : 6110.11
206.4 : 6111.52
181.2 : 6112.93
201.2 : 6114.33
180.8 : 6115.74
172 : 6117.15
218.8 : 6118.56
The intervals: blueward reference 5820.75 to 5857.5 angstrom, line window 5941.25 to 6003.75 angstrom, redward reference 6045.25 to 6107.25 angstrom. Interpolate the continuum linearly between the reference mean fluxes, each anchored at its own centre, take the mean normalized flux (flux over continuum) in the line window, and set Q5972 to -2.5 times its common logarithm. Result 0.03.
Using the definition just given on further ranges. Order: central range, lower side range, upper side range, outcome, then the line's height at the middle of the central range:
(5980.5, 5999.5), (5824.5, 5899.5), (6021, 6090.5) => 0.04 mag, 222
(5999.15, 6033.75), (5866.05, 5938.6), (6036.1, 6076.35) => 0.05 mag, 220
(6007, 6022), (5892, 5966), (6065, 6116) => 0.08 mag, 220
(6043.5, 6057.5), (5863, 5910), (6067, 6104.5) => 0.09 mag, 223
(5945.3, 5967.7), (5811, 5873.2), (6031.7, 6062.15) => 0.03 mag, 218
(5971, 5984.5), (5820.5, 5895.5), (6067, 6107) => 0.01 mag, 224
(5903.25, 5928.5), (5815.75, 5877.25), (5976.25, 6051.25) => -0.05 mag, 221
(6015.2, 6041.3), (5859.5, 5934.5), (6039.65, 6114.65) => 0.02 mag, 221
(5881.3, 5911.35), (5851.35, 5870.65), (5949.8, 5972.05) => -0.05 mag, 221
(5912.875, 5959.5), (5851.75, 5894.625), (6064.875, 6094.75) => 0.04 mag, 228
